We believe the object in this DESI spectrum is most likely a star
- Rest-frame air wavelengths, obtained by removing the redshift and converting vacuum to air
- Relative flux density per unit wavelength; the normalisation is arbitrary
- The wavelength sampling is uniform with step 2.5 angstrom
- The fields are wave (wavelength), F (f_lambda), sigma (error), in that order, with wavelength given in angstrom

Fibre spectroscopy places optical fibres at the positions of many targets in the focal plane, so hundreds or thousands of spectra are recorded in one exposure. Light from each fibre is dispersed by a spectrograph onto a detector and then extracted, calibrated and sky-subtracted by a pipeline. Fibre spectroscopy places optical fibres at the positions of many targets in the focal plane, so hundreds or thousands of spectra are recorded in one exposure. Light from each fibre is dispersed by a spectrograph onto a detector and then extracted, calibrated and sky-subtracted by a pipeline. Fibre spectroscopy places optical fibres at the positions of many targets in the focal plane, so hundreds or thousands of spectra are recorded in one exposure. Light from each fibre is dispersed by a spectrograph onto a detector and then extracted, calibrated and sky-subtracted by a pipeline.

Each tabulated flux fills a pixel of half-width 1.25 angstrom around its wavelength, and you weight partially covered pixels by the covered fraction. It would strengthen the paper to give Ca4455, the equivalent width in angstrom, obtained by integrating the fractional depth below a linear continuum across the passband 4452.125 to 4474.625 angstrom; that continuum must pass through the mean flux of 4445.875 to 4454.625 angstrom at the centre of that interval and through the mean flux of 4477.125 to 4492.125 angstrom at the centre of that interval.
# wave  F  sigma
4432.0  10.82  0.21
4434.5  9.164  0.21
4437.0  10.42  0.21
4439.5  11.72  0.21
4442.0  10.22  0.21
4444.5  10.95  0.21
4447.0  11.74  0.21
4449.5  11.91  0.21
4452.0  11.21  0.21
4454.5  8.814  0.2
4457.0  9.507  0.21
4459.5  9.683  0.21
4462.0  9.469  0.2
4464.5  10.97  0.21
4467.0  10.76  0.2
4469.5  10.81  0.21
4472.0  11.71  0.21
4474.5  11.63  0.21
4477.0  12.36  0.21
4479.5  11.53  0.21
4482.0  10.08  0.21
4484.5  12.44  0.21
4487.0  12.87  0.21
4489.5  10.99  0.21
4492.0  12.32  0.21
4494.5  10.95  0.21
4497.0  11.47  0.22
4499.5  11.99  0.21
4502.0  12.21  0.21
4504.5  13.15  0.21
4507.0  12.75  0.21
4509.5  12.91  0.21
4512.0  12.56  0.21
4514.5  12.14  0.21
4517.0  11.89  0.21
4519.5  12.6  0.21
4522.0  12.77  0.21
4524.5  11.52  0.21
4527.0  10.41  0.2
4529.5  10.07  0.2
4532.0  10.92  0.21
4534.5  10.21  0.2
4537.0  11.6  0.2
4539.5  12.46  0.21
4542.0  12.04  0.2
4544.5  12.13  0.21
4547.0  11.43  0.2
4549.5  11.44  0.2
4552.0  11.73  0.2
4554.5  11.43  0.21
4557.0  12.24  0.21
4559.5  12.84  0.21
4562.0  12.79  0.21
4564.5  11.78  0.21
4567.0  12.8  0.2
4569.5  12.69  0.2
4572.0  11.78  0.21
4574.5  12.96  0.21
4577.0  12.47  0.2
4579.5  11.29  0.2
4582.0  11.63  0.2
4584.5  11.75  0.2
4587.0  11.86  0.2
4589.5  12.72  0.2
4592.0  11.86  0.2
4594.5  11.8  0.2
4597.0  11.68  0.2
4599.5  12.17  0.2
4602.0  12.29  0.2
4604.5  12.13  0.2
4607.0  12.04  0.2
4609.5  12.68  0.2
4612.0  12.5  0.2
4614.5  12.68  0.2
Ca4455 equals 2.0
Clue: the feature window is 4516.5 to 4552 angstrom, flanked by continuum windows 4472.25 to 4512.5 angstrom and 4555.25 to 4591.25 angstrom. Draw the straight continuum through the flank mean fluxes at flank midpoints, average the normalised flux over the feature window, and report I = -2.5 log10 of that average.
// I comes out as 0.05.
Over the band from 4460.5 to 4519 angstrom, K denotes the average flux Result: 11.7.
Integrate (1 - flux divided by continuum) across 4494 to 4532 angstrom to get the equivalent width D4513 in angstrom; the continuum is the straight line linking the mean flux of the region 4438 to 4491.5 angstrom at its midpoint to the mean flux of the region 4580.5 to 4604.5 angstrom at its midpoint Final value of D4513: -1.9 angstrom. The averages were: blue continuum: 11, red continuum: 12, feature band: 11.9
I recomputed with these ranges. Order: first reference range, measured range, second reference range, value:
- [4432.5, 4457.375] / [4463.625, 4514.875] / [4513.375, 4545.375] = -0.07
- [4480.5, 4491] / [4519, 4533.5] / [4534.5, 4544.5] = 0.04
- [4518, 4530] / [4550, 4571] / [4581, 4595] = -0.04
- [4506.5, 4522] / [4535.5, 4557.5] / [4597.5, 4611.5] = 0.05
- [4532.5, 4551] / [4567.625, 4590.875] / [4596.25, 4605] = -0.02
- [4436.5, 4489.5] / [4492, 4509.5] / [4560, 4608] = -0.07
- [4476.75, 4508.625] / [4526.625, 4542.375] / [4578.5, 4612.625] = 0.08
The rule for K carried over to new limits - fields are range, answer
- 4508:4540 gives 11.7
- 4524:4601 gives 11.8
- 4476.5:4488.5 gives 11.8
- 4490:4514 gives 12.2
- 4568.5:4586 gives 12.1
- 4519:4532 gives 11.4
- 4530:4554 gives 11.5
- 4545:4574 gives 12.1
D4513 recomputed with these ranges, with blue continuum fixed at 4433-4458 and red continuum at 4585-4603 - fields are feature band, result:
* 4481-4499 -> -1.0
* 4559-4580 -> -1.1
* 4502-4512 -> -1.4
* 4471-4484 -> -0.7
